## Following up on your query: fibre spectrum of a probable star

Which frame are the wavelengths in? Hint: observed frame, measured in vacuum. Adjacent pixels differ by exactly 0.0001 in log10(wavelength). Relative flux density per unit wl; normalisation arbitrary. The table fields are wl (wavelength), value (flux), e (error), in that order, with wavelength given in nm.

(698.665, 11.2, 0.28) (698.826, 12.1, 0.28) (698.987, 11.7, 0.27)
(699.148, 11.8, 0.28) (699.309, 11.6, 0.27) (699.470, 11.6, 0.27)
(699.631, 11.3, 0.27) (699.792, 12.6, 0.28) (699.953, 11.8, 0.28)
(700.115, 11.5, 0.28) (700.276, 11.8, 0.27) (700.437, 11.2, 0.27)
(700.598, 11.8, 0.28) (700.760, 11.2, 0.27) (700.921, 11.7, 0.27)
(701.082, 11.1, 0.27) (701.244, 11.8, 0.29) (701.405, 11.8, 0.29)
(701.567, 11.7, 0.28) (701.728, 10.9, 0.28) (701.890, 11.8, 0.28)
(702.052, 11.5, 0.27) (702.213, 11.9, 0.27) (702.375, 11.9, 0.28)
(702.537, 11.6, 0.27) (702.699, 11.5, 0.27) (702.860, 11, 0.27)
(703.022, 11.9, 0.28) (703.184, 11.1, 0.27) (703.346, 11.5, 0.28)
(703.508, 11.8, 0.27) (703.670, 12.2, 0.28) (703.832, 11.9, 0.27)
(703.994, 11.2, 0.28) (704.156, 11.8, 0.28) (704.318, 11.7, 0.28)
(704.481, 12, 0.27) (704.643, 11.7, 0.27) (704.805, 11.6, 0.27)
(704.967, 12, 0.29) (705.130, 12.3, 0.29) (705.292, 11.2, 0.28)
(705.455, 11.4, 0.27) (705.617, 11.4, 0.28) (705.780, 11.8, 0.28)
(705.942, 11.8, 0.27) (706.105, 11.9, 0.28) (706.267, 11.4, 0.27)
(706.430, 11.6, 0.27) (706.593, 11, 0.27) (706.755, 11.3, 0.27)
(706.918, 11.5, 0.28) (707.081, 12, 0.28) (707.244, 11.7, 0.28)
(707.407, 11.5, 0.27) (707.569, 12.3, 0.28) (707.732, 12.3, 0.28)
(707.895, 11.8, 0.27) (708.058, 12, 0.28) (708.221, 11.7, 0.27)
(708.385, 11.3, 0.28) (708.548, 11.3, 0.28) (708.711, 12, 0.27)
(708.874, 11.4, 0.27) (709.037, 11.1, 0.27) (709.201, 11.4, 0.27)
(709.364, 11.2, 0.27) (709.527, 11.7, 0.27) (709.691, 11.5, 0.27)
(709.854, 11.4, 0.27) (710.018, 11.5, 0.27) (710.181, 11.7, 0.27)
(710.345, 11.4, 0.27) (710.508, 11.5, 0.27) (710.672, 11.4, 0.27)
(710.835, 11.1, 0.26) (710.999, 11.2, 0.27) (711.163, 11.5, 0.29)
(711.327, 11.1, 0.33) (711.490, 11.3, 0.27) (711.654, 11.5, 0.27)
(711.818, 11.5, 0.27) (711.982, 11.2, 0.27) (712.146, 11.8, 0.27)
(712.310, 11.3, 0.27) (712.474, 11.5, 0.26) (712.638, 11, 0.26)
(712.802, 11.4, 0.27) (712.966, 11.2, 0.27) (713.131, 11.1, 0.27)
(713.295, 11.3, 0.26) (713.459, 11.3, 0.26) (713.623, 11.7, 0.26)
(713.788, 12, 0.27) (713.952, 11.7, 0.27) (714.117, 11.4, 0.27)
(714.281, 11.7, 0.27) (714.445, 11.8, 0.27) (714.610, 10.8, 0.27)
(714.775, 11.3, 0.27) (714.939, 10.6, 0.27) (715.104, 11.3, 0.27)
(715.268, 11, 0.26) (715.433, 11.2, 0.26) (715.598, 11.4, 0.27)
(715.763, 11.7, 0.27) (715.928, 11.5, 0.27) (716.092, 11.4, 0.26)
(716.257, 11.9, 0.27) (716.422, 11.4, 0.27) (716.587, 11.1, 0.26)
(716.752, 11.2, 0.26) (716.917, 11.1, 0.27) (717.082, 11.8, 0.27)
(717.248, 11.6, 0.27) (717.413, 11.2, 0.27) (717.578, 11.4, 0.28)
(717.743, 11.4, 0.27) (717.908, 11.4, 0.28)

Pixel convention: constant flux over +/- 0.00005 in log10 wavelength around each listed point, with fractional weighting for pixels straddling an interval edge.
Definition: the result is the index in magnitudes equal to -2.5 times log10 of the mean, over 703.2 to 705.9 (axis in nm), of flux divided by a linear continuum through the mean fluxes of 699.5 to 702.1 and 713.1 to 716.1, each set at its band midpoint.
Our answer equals -0.016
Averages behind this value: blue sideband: 11.6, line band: 11.7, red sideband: 11.4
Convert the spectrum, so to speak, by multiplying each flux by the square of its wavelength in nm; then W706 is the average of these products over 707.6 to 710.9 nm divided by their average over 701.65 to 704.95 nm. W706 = 1.01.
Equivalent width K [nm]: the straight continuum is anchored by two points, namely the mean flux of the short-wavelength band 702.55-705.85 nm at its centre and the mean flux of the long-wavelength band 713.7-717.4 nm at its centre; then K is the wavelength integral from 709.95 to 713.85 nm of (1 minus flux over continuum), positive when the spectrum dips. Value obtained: 0.03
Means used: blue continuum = 11.6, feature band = 11.4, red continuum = 11.4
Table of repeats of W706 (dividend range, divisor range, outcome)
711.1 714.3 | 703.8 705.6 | 1.00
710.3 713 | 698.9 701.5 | 1.01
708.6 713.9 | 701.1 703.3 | 1.01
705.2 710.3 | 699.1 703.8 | 1.01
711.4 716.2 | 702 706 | 1.00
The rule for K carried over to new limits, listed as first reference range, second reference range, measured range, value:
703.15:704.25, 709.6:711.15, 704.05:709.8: -0.05 nm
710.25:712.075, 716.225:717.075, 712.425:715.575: 0.00 nm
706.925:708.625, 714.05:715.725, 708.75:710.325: 0.03 nm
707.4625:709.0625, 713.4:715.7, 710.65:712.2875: 0.03 nm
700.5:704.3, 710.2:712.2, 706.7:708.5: -0.05 nm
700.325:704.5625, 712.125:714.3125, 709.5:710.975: 0.00 nm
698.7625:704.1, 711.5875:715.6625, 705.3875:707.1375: 0.00 nm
